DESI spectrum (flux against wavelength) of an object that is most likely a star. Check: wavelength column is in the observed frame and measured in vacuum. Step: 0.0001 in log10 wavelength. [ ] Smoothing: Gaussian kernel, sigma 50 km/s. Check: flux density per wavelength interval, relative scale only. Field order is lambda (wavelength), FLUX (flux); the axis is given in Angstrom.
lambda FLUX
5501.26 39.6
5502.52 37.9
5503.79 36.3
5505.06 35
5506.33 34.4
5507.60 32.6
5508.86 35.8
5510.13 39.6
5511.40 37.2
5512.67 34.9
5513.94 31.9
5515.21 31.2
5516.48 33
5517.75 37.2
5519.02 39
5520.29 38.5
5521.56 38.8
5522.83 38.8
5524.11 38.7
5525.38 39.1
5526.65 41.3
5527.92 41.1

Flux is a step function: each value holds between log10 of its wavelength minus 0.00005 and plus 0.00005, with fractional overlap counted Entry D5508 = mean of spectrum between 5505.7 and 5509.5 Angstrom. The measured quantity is 34.3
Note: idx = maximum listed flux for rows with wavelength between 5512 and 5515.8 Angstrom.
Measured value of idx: 34.9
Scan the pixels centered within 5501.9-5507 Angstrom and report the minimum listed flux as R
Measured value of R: 34.4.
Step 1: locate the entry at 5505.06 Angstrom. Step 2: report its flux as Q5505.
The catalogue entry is 35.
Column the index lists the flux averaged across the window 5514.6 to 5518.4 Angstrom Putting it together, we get 33.8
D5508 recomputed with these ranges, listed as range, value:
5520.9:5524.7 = 38.7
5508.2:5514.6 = 35.9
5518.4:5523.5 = 38.7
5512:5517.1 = 32.8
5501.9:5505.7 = 36.3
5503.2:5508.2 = 34.5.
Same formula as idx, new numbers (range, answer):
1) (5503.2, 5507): 36.3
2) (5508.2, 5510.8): 39.6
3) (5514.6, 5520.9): 39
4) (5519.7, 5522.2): 38.8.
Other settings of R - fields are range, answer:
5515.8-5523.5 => 33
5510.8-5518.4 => 31.2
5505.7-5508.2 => 32.6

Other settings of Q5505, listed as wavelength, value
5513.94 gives 31.9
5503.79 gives 36.3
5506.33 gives 34.4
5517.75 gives 37.2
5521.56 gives 38.8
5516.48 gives 33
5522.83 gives 38.8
